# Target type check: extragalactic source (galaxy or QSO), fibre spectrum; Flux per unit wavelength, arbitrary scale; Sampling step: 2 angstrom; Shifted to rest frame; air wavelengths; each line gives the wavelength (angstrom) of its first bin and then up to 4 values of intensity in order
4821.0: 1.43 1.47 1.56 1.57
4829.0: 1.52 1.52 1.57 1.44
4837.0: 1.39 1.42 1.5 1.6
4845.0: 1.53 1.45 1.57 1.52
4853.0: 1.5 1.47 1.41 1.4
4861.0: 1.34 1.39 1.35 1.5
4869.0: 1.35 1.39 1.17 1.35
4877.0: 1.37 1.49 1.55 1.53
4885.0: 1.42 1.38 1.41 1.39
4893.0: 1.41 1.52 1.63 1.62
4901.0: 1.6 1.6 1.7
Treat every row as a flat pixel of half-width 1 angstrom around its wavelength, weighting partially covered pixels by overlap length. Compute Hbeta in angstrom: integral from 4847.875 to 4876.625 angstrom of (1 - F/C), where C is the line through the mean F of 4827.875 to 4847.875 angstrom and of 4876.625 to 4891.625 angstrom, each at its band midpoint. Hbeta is 1.2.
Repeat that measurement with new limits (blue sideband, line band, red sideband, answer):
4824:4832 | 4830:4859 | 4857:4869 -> -0.3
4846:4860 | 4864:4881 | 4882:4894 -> 0.8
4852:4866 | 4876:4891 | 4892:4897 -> 0.2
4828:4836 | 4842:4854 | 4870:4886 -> -0.4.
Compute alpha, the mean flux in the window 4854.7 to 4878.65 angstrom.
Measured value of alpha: 1.37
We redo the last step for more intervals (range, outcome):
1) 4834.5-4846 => 1.48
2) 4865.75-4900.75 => 1.44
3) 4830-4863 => 1.47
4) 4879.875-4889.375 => 1.46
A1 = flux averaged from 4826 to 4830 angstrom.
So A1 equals 1.54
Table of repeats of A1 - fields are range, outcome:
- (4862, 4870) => 1.4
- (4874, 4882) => 1.44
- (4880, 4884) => 1.54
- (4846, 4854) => 1.51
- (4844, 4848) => 1.49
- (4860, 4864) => 1.36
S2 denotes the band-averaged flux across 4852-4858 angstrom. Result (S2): 1.46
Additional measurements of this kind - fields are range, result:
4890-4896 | 1.44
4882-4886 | 1.48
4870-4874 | 1.28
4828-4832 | 1.52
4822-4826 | 1.52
